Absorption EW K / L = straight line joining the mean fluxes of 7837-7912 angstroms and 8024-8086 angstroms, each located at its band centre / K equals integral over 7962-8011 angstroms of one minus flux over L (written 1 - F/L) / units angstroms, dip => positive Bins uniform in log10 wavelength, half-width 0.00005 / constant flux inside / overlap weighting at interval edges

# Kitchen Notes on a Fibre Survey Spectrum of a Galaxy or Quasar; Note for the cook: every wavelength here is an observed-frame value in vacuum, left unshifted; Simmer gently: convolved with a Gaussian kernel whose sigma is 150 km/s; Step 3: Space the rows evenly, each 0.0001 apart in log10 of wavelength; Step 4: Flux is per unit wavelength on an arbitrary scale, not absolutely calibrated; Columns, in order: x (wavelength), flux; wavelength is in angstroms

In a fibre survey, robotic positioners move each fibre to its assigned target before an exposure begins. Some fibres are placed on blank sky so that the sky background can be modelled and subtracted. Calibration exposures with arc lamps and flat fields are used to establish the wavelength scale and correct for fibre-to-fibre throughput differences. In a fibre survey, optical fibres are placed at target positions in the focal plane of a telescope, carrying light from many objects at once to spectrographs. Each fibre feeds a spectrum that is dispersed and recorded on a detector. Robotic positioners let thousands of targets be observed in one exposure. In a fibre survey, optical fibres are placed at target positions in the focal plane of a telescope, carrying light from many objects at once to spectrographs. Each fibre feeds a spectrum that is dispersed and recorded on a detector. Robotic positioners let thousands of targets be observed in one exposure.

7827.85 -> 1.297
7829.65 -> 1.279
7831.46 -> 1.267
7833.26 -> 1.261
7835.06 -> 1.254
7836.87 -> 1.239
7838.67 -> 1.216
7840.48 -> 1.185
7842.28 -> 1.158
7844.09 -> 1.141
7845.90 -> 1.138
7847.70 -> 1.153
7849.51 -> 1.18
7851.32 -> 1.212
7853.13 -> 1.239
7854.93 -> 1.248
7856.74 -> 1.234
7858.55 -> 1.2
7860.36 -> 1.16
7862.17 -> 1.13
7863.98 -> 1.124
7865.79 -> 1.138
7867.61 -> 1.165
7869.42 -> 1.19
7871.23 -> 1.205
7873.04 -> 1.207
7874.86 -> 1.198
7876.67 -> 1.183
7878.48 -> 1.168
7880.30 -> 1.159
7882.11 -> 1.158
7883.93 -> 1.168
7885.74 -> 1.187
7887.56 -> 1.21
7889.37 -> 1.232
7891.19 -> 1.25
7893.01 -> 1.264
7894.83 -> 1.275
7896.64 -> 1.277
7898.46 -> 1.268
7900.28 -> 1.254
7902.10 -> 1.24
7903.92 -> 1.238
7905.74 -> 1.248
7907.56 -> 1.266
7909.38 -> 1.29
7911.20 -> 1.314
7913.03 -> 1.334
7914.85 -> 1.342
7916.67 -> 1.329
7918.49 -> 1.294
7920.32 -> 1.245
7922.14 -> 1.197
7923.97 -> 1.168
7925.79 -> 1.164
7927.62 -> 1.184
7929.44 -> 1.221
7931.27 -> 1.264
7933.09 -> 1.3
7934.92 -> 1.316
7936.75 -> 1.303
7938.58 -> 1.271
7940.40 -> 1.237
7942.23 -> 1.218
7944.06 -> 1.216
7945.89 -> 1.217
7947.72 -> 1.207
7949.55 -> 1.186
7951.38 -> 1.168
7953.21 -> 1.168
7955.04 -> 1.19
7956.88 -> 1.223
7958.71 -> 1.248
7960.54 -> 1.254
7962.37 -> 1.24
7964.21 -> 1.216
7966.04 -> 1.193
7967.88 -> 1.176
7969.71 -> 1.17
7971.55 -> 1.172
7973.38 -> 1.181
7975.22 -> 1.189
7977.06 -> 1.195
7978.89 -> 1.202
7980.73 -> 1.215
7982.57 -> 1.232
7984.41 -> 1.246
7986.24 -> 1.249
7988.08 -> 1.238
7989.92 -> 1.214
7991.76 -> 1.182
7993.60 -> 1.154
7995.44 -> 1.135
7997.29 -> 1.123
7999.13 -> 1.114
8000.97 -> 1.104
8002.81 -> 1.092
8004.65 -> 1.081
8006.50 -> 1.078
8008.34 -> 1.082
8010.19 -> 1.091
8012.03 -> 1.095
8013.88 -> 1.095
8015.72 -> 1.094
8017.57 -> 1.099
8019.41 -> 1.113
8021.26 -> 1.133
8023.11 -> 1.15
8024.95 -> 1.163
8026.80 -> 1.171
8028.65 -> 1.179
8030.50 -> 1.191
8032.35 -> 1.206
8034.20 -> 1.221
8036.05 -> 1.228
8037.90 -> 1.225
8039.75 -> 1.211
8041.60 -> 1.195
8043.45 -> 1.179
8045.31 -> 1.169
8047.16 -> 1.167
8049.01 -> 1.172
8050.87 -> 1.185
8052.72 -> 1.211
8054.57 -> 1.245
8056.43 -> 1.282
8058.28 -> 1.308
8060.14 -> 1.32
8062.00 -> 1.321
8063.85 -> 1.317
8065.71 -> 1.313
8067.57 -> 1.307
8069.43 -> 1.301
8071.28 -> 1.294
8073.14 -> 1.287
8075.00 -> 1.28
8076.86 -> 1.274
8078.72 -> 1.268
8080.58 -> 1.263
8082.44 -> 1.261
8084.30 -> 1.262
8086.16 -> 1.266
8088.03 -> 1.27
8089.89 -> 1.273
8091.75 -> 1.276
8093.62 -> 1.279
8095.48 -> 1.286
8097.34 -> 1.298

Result 2.41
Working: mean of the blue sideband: 1.21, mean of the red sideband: 1.24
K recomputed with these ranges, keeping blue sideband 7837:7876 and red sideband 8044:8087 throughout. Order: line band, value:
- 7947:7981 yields 0.7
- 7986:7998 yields 0.5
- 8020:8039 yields 1.0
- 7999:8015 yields 1.9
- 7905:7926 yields -1.1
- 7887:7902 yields -0.7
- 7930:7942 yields -0.6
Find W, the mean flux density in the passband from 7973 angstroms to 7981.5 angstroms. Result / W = 1.2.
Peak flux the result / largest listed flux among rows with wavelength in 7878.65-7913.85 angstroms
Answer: 1.334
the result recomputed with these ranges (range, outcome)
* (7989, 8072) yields 1.321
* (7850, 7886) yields 1.248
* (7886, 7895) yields 1.275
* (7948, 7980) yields 1.254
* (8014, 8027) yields 1.171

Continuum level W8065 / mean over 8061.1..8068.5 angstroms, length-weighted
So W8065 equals 1.31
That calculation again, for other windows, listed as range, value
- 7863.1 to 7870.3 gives 1.15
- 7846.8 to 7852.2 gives 1.18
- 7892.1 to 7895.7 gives 1.27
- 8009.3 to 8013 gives 1.09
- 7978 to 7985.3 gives 1.22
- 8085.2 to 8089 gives 1.27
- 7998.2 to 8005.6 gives 1.1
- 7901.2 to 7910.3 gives 1.26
